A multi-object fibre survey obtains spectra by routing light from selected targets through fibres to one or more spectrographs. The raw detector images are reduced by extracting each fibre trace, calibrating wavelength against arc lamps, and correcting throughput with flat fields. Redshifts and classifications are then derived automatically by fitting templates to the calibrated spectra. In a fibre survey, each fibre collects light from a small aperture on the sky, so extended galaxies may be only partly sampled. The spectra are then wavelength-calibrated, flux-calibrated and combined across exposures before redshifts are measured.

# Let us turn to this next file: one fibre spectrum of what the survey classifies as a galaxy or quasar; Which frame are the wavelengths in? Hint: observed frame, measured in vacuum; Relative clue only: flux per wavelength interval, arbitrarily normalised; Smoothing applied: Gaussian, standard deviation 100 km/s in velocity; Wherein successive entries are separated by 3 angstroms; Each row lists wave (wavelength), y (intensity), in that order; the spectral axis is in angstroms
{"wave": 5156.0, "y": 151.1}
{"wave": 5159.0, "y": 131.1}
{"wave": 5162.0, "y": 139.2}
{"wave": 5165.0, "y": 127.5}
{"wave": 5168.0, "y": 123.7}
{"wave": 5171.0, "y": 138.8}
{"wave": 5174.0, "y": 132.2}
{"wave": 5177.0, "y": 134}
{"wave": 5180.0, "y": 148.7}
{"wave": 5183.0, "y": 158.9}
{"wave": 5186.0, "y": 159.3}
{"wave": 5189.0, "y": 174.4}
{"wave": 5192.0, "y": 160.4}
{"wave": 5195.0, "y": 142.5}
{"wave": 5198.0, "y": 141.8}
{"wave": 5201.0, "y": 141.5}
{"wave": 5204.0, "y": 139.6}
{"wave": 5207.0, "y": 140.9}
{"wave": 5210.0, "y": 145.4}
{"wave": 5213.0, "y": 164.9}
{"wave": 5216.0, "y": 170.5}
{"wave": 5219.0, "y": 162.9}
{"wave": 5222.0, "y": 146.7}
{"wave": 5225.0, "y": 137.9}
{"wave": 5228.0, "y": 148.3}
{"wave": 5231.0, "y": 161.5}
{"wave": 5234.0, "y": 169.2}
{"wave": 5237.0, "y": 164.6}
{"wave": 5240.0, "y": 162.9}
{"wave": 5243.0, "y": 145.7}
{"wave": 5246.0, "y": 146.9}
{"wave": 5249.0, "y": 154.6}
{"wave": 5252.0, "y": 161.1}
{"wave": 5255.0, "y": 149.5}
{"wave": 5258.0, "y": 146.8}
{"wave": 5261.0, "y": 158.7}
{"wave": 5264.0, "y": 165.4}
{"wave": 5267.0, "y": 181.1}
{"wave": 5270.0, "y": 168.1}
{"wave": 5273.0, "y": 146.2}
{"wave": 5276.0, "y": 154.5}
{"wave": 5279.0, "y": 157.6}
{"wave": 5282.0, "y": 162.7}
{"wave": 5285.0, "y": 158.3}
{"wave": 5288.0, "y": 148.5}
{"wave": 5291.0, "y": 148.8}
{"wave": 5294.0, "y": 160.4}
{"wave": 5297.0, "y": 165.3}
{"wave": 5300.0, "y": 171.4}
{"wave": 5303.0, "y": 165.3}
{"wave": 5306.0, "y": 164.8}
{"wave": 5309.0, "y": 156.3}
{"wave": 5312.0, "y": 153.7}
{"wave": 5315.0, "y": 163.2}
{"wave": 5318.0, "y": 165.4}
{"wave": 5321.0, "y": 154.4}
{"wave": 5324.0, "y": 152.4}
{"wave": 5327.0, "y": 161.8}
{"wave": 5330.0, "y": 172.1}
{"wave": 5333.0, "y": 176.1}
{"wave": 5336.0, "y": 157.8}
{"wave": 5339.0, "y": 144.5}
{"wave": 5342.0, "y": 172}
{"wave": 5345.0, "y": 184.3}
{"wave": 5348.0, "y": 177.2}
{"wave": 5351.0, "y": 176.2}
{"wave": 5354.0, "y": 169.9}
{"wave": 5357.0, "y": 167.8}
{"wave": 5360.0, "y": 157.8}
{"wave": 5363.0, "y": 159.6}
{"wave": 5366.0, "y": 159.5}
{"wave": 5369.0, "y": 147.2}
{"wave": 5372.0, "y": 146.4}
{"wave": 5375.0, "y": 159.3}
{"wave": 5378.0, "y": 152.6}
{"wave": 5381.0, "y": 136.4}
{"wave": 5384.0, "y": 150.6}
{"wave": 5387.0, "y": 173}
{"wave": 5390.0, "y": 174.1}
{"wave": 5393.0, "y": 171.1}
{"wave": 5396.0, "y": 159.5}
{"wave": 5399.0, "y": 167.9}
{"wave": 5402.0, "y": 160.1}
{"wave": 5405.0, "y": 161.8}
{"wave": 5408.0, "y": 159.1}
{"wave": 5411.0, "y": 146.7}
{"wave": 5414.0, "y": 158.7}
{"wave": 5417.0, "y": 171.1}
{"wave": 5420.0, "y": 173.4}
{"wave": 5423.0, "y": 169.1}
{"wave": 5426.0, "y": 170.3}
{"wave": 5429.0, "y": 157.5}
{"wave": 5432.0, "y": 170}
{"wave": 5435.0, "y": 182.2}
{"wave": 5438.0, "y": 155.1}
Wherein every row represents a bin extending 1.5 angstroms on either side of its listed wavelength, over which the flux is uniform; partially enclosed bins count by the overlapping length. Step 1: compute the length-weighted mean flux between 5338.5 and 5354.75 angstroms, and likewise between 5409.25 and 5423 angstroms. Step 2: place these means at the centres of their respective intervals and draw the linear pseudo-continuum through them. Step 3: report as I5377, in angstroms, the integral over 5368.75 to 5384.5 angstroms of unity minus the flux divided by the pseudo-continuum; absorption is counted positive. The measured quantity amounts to 1.8 angstroms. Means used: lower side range 172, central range 149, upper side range 163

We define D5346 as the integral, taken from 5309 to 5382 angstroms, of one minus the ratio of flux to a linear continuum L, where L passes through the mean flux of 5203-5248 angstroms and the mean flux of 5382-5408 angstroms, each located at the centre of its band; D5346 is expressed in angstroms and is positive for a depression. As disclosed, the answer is -0.1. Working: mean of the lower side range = 154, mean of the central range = 161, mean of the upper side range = 164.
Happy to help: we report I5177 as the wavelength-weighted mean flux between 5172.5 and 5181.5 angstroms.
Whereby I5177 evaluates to 138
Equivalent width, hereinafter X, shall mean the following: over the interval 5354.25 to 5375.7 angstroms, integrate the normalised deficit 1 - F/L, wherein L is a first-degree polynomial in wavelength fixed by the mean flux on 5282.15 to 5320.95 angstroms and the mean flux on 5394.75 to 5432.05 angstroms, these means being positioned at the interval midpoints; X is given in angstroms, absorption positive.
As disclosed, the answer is 0.6 angstroms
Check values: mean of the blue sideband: 160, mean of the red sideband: 163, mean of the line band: 157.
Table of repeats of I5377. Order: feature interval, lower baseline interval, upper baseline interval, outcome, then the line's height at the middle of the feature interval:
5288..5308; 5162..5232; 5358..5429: -1.0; 154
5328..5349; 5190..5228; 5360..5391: -2.0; 154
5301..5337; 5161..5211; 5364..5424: -1.9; 154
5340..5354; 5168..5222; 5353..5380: -1.7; 156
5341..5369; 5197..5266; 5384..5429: -1.2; 161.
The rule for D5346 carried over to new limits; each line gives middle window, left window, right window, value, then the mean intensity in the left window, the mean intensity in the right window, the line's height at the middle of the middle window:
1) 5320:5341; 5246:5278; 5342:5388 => 0.0 angstroms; 158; 161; 160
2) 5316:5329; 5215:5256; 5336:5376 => 0.1 angstroms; 156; 163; 161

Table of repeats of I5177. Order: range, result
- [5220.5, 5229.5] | 144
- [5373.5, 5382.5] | 149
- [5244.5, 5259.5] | 152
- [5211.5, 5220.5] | 166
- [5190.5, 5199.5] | 148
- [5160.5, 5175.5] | 132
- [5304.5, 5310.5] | 161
